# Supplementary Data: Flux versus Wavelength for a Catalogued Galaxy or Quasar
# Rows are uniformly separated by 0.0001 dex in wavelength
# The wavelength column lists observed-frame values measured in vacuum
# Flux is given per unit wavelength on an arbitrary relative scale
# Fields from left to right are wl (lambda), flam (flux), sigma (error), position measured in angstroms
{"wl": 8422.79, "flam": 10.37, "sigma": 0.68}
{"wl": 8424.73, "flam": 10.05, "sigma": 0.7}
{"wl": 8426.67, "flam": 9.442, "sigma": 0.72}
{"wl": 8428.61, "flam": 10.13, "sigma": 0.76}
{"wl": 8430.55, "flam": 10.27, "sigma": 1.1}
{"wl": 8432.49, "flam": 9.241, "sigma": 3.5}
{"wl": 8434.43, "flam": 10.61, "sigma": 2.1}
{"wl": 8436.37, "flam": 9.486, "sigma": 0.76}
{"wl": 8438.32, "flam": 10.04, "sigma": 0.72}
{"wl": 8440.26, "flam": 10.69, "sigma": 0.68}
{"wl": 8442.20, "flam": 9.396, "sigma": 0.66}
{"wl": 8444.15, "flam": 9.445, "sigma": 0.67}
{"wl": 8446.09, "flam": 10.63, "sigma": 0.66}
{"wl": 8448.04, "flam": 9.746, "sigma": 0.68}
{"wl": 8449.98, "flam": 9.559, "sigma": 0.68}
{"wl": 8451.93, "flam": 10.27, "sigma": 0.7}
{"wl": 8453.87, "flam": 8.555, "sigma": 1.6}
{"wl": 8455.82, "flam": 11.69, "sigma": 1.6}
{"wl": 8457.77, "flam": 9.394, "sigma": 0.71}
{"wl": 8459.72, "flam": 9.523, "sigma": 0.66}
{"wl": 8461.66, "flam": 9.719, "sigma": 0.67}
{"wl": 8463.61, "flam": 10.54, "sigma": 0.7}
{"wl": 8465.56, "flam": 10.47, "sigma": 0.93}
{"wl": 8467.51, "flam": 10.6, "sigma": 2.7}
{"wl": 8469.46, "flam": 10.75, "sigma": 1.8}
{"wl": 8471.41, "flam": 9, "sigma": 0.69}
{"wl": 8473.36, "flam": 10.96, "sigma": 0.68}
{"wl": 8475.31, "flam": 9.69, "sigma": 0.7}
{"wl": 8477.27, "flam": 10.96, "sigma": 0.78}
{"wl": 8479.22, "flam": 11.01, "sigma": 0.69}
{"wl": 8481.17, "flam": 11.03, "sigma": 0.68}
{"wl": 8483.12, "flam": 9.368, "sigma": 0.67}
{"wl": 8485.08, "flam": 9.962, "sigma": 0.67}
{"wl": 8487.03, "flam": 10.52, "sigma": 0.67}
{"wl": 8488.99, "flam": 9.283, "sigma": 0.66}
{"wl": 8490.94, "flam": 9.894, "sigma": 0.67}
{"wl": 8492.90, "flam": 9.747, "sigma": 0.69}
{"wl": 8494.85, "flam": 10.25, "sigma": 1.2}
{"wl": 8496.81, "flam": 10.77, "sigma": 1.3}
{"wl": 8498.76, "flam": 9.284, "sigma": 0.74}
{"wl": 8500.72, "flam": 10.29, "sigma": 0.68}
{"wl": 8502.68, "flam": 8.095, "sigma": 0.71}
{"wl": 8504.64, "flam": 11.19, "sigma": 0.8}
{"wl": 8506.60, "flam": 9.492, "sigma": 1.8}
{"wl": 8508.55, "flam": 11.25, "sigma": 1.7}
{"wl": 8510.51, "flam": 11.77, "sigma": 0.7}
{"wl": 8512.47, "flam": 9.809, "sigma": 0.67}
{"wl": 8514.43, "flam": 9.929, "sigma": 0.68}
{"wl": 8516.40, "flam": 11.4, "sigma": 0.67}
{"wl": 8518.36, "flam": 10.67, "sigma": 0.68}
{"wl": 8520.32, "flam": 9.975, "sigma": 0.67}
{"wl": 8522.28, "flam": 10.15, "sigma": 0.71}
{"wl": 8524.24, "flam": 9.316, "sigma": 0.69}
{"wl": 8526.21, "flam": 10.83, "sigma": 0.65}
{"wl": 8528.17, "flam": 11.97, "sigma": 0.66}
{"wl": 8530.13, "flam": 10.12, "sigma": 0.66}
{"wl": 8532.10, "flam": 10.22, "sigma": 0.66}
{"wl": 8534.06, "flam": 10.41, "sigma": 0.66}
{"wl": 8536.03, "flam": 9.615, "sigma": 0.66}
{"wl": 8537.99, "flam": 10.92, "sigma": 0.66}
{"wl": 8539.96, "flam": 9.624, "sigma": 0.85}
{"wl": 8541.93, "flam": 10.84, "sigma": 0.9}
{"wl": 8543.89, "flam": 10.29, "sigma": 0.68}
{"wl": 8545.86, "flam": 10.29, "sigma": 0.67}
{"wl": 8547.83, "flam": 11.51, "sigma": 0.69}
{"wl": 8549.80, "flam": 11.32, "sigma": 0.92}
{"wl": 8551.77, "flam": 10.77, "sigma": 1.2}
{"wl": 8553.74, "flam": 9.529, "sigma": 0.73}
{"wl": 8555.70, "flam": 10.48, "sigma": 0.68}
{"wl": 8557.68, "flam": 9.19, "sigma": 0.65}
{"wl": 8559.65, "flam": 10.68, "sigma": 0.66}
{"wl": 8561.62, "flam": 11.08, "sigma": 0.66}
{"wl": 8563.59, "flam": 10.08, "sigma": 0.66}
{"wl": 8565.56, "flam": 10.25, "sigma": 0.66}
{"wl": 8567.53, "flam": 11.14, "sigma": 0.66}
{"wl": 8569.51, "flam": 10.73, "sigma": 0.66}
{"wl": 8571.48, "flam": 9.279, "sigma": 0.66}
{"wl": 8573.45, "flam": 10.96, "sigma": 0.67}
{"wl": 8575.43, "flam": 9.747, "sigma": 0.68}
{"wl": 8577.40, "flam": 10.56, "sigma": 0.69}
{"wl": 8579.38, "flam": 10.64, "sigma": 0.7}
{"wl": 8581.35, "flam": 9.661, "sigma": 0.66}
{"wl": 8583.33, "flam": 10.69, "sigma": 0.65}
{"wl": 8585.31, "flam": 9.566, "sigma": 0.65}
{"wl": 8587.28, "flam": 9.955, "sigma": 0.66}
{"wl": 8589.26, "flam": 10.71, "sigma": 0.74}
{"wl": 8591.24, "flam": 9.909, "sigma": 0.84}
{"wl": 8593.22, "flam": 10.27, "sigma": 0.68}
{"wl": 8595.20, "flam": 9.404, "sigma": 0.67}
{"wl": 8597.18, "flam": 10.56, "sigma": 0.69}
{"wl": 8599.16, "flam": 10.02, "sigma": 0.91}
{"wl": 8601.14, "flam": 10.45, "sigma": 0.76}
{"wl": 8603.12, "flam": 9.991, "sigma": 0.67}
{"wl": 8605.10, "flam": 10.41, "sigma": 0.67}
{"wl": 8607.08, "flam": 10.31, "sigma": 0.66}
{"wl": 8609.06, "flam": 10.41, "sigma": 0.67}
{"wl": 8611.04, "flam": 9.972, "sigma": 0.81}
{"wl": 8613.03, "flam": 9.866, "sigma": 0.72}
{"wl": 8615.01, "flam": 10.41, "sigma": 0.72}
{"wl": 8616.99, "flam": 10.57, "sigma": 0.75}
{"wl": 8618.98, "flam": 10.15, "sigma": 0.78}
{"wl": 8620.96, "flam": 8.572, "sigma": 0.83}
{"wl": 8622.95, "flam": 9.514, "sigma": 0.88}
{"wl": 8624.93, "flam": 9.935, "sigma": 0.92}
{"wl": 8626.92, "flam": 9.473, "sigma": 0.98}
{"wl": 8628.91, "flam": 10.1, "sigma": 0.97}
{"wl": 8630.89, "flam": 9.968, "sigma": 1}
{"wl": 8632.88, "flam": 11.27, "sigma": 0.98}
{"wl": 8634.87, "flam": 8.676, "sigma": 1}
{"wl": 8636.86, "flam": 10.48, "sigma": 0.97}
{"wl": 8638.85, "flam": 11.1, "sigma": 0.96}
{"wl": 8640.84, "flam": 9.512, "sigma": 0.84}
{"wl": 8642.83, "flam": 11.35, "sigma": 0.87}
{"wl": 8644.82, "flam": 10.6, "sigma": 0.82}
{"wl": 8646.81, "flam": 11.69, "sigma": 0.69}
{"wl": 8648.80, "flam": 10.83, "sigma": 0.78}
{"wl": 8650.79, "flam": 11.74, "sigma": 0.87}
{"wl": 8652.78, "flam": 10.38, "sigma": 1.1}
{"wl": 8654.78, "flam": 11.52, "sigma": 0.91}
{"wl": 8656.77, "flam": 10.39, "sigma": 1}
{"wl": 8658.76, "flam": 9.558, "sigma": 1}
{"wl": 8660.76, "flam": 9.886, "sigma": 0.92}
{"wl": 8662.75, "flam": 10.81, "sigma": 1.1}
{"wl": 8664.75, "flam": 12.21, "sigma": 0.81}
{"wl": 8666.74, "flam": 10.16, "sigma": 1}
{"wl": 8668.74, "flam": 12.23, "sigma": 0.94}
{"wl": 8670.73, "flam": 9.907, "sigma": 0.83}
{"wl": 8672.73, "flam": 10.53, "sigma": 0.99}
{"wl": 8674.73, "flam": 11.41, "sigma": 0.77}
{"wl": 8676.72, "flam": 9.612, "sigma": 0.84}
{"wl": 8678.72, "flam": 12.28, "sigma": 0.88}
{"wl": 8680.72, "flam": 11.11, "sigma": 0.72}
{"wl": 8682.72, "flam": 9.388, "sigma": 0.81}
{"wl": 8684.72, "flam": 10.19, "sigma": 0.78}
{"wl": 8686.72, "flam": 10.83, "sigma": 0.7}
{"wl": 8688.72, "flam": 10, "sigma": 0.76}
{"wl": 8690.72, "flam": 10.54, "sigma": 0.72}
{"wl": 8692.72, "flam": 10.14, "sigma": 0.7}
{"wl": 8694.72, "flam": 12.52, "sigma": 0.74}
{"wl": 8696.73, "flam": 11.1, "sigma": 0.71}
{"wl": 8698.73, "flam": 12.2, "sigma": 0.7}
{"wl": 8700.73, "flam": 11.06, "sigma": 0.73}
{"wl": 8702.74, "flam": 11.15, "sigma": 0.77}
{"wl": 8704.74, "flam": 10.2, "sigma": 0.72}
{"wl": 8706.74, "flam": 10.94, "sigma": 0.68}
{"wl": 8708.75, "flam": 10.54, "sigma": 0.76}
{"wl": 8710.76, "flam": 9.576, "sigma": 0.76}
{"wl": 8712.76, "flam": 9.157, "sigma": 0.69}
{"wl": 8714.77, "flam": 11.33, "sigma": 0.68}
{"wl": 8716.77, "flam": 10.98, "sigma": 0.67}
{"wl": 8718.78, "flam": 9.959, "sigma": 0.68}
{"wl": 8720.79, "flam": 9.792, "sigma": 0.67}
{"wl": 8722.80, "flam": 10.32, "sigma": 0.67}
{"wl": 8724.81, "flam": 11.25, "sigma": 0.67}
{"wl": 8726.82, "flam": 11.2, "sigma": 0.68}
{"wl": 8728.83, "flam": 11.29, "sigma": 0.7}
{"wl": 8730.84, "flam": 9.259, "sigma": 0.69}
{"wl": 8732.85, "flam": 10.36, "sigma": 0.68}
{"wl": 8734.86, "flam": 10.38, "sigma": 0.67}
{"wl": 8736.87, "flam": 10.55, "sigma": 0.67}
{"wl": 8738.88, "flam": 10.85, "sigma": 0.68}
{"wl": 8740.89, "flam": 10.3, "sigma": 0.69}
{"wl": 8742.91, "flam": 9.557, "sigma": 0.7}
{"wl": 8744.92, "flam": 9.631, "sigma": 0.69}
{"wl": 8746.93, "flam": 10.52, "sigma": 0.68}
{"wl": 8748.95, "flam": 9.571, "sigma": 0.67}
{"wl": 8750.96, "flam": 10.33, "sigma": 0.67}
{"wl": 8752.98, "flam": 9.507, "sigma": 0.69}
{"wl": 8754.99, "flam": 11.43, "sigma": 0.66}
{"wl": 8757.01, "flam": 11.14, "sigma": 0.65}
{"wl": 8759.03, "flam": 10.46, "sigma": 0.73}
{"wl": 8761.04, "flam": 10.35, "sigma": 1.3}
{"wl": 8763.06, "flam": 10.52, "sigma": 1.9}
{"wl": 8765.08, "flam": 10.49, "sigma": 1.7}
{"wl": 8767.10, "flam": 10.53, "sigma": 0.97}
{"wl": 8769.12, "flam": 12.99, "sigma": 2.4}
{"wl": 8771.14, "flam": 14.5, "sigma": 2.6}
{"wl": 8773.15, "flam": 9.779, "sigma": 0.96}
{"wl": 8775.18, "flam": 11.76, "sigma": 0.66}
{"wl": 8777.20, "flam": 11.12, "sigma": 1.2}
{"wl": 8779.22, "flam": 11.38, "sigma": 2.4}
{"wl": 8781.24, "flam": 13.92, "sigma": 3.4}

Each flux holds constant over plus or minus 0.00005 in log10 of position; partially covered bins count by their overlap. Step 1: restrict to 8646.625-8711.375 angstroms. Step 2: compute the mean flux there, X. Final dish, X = 10.8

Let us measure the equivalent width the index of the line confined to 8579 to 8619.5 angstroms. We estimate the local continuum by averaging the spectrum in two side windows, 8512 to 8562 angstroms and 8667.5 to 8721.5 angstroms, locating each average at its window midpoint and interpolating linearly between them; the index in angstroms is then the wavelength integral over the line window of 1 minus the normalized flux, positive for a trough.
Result 1.3 angstroms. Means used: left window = 10.4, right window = 10.7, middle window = 10.2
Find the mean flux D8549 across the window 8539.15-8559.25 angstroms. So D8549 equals 10.4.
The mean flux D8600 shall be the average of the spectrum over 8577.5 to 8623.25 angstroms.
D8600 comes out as 10.1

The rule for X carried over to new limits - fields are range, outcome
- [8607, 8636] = 9.94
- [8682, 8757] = 10.5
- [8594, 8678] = 10.4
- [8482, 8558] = 10.3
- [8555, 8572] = 10.3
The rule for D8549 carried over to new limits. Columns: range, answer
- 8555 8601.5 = 10.2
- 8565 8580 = 10.4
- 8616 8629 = 9.73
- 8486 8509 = 9.98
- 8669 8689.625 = 10.6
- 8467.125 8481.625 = 10.5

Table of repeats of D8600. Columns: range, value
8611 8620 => 10.2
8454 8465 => 10.1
